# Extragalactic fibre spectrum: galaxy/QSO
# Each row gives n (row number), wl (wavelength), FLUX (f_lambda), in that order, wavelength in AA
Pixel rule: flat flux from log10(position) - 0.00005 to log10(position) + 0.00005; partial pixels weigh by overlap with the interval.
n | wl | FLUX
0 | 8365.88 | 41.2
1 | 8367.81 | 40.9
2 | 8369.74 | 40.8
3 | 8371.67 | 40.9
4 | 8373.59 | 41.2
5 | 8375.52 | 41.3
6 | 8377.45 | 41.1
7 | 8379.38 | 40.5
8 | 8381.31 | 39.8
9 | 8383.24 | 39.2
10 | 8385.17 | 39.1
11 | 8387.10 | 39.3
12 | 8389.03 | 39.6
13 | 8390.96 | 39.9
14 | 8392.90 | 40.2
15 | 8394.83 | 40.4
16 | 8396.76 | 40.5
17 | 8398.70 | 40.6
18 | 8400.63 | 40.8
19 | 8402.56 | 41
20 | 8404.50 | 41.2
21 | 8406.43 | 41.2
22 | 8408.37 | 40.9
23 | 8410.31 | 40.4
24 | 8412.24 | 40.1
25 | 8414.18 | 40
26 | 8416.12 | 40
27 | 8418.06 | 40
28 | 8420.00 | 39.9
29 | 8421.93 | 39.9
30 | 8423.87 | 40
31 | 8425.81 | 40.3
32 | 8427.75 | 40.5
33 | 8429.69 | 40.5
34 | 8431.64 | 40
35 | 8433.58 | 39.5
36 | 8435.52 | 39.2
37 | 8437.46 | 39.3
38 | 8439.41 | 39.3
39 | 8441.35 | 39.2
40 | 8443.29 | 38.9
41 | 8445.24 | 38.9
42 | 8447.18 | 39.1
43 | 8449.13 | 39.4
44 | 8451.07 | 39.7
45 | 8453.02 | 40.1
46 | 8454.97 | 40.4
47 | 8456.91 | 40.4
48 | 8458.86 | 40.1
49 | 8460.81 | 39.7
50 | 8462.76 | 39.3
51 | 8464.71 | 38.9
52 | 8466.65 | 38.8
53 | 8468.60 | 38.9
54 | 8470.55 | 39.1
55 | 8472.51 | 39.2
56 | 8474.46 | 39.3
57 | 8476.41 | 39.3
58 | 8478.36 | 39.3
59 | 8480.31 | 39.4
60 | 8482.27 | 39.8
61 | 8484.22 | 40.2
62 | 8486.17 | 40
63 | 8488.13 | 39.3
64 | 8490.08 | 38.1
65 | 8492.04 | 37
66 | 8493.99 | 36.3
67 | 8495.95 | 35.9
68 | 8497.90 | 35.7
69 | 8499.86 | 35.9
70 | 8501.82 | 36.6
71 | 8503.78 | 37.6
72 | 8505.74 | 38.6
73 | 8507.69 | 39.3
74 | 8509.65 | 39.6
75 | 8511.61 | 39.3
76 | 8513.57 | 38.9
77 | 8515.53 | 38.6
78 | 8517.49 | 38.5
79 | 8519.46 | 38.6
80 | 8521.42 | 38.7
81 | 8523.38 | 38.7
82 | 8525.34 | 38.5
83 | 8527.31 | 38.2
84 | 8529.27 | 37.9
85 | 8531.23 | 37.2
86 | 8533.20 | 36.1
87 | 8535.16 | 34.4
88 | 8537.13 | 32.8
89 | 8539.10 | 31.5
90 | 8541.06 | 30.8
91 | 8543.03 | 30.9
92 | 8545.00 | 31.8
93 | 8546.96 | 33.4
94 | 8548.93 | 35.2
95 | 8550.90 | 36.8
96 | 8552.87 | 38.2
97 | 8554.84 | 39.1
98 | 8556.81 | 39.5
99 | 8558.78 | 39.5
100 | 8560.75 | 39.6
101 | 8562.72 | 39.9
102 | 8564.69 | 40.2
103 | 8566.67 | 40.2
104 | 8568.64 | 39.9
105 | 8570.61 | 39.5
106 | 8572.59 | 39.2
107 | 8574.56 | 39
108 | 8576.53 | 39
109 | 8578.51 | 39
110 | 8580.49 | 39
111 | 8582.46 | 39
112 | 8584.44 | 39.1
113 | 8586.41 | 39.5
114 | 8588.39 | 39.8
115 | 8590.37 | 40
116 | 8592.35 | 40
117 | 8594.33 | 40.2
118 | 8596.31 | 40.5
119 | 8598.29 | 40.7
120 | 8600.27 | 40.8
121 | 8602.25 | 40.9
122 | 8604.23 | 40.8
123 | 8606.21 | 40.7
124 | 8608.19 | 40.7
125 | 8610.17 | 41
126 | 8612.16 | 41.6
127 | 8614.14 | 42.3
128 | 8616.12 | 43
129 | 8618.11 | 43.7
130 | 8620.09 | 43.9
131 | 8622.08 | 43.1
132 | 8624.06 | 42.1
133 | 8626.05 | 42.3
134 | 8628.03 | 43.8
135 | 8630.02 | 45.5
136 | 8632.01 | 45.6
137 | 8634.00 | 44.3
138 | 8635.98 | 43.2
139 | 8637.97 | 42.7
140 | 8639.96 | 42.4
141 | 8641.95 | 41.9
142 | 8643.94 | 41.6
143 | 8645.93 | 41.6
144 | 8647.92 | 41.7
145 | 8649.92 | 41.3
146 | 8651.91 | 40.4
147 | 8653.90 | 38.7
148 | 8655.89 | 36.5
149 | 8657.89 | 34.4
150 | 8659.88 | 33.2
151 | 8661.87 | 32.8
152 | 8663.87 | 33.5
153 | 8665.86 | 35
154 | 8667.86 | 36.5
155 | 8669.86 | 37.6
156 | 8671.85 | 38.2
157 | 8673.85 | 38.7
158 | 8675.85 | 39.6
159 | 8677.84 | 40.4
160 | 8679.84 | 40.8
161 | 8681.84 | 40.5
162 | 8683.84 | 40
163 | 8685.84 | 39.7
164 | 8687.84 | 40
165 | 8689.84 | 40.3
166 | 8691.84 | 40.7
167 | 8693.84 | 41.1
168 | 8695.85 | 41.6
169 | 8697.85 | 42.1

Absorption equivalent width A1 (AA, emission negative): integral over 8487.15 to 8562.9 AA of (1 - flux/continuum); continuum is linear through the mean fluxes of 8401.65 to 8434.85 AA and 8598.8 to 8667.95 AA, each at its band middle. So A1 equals 6.6 AA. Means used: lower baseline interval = 40.3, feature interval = 37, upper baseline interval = 40.7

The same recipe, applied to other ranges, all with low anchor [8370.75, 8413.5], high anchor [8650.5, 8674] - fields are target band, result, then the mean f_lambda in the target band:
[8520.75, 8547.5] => 2.25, 35.1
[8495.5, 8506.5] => 0.58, 36.7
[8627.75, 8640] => -2.44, 44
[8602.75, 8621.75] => -2.52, 42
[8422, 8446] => 0.08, 39.6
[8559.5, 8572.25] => -0.70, 39.8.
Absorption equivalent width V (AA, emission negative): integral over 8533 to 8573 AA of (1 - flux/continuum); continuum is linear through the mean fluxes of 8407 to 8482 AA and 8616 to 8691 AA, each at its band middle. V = 3.4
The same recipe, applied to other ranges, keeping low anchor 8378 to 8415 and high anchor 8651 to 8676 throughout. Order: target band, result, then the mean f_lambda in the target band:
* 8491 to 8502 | 0.7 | 36.2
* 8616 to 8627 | -1.8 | 43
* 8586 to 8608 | -1.8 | 40.4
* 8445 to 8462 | -0.1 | 39.8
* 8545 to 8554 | 0.6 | 35.5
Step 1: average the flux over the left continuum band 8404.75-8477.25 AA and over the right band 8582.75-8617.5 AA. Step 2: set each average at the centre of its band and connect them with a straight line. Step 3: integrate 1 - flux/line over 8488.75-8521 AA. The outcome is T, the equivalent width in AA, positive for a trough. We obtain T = 1.8 AA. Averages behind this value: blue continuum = 39.7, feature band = 37.8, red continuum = 40.7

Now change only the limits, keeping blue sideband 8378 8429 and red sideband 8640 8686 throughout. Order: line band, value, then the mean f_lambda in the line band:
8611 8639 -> -3.3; 43.3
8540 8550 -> 1.7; 32.5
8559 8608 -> -1.0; 39.9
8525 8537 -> 0.8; 36.7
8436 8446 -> 0.2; 39.1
